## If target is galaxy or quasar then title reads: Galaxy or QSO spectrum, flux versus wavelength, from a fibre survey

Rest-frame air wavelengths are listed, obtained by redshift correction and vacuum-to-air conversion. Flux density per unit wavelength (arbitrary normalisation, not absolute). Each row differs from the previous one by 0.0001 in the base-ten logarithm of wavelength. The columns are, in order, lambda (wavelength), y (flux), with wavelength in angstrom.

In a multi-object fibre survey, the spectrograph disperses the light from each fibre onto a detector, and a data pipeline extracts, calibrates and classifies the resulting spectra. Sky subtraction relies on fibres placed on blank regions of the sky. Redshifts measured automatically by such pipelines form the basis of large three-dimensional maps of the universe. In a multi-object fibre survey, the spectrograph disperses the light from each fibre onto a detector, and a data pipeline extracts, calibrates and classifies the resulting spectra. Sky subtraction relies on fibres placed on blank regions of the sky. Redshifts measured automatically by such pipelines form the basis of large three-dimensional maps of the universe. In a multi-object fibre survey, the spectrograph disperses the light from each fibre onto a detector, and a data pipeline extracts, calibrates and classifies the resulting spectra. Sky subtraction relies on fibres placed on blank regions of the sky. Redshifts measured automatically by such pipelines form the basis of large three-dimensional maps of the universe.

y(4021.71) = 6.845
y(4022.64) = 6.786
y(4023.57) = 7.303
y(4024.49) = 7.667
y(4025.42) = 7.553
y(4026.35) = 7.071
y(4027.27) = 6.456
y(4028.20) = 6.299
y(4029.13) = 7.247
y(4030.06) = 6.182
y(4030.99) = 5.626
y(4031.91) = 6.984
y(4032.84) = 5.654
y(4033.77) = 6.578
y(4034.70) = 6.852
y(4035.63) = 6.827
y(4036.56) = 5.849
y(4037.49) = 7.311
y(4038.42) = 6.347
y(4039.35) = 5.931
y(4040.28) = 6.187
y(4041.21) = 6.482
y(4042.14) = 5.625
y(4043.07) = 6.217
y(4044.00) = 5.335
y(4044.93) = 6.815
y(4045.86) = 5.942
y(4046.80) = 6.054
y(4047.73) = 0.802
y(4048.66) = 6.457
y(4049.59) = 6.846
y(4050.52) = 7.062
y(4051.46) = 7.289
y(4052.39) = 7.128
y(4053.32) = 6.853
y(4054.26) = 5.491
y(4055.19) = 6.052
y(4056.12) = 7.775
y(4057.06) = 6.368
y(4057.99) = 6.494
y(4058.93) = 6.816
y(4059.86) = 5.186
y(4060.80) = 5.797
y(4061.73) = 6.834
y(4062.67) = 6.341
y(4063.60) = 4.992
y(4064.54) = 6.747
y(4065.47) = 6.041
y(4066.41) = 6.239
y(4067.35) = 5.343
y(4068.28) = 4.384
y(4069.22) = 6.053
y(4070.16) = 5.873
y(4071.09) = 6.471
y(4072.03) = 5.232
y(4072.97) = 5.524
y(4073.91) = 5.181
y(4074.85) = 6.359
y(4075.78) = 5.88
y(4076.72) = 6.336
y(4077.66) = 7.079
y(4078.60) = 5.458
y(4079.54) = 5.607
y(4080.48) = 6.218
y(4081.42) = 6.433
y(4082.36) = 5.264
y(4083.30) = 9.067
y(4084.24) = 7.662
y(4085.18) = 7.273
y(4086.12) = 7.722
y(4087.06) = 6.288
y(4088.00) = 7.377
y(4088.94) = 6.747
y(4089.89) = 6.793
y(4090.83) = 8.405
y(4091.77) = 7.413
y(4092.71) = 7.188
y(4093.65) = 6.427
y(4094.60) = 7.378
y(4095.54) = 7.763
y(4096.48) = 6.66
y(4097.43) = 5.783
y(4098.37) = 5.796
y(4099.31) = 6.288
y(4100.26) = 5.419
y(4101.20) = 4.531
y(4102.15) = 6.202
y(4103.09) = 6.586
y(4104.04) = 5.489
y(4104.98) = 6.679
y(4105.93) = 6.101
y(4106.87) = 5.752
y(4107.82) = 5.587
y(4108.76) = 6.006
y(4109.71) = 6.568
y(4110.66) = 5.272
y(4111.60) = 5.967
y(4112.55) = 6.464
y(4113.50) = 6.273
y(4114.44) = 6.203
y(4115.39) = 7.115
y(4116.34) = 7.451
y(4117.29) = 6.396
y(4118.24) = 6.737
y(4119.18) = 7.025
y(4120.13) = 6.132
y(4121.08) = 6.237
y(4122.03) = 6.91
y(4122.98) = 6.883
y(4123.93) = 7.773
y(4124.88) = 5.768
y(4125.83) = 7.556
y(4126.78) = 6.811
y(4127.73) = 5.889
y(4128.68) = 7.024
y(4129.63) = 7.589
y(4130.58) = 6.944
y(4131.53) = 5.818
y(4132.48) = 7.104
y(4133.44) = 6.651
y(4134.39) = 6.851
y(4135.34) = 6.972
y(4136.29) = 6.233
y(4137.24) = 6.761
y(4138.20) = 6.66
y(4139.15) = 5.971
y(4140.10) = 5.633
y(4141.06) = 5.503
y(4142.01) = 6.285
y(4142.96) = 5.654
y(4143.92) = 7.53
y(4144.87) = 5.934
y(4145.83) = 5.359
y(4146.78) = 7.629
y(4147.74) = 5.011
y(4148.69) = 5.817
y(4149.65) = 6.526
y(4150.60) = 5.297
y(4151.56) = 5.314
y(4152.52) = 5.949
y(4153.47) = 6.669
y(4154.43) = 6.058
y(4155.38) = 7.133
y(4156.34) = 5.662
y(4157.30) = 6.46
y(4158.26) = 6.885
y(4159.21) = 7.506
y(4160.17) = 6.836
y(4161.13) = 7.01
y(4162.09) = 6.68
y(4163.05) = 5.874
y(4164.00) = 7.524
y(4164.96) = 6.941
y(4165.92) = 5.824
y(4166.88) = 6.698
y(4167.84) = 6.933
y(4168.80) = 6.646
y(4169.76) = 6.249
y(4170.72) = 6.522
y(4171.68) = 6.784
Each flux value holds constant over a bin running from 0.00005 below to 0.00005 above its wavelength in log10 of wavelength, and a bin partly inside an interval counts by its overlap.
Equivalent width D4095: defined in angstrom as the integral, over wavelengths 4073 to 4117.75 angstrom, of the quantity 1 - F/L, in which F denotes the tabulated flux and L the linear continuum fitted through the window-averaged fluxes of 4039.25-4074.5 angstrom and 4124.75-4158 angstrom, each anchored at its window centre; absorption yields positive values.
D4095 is -2.1 angstrom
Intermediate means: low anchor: 6.01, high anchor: 6.35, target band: 6.46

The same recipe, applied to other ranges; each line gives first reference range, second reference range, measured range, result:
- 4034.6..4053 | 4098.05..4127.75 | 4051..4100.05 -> -1.63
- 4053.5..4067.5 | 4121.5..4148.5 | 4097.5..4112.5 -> 1.15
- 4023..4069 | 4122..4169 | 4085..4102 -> -0.89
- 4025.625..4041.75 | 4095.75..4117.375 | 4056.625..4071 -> 0.80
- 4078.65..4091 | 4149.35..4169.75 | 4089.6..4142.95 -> 1.92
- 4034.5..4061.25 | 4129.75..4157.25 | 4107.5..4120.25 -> -0.28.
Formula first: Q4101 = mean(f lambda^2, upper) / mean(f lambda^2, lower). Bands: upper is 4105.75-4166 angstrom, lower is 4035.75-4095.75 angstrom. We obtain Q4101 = 1.1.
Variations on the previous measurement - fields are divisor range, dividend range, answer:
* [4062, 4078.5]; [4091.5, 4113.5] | 1.07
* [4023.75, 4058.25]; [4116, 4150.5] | 1.07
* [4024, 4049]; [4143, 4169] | 1.09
